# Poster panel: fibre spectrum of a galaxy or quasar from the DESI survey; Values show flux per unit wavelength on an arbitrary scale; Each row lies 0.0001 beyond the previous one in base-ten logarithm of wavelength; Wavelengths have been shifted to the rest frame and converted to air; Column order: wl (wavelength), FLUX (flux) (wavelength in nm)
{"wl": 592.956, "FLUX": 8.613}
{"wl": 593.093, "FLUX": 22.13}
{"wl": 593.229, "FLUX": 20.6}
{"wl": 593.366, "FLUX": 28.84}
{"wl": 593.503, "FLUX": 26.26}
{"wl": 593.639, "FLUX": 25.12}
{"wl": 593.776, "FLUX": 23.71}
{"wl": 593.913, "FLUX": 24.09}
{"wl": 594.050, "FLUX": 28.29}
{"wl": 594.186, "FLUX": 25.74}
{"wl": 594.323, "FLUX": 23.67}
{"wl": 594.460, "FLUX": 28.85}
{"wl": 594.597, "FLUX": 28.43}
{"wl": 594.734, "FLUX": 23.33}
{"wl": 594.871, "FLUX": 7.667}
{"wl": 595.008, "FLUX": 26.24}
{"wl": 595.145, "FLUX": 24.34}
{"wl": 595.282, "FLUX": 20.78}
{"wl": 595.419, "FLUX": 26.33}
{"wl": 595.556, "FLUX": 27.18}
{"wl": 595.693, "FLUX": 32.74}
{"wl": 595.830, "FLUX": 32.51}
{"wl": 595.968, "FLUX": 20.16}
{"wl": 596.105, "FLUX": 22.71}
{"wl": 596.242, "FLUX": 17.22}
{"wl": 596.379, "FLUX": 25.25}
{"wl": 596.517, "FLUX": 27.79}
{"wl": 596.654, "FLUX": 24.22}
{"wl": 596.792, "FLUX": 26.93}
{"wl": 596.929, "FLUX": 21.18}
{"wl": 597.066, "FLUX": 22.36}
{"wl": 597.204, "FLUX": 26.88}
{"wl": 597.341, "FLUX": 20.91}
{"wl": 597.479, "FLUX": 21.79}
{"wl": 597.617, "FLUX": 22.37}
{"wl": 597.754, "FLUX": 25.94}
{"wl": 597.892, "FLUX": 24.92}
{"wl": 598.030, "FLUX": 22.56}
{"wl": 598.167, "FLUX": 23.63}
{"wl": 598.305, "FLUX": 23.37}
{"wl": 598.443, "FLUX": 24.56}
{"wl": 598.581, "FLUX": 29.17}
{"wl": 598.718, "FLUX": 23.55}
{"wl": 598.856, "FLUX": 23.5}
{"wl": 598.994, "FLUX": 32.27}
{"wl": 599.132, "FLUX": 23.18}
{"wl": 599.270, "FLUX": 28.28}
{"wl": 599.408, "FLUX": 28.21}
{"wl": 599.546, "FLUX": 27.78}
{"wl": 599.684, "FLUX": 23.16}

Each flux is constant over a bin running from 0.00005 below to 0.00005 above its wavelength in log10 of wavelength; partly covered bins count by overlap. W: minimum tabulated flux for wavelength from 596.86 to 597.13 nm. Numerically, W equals 21.18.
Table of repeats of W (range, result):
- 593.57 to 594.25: 23.71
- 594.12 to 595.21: 7.667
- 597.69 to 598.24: 22.56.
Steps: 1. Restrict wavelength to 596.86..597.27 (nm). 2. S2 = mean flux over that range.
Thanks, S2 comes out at 23.5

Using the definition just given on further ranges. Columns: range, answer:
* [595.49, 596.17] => 27.1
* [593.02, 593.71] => 24.5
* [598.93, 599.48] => 27.9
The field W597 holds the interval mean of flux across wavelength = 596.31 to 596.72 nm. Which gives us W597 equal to 25.8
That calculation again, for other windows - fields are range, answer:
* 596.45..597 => 25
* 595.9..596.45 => 21.4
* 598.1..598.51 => 23.8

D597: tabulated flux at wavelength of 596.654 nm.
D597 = 24.22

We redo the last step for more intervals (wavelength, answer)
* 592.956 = 8.613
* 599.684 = 23.16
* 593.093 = 22.13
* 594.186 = 25.74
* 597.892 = 24.92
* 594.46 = 28.85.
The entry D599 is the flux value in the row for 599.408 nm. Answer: 28.21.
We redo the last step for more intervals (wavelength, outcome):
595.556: 27.18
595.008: 26.24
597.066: 22.36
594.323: 23.67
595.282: 20.78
